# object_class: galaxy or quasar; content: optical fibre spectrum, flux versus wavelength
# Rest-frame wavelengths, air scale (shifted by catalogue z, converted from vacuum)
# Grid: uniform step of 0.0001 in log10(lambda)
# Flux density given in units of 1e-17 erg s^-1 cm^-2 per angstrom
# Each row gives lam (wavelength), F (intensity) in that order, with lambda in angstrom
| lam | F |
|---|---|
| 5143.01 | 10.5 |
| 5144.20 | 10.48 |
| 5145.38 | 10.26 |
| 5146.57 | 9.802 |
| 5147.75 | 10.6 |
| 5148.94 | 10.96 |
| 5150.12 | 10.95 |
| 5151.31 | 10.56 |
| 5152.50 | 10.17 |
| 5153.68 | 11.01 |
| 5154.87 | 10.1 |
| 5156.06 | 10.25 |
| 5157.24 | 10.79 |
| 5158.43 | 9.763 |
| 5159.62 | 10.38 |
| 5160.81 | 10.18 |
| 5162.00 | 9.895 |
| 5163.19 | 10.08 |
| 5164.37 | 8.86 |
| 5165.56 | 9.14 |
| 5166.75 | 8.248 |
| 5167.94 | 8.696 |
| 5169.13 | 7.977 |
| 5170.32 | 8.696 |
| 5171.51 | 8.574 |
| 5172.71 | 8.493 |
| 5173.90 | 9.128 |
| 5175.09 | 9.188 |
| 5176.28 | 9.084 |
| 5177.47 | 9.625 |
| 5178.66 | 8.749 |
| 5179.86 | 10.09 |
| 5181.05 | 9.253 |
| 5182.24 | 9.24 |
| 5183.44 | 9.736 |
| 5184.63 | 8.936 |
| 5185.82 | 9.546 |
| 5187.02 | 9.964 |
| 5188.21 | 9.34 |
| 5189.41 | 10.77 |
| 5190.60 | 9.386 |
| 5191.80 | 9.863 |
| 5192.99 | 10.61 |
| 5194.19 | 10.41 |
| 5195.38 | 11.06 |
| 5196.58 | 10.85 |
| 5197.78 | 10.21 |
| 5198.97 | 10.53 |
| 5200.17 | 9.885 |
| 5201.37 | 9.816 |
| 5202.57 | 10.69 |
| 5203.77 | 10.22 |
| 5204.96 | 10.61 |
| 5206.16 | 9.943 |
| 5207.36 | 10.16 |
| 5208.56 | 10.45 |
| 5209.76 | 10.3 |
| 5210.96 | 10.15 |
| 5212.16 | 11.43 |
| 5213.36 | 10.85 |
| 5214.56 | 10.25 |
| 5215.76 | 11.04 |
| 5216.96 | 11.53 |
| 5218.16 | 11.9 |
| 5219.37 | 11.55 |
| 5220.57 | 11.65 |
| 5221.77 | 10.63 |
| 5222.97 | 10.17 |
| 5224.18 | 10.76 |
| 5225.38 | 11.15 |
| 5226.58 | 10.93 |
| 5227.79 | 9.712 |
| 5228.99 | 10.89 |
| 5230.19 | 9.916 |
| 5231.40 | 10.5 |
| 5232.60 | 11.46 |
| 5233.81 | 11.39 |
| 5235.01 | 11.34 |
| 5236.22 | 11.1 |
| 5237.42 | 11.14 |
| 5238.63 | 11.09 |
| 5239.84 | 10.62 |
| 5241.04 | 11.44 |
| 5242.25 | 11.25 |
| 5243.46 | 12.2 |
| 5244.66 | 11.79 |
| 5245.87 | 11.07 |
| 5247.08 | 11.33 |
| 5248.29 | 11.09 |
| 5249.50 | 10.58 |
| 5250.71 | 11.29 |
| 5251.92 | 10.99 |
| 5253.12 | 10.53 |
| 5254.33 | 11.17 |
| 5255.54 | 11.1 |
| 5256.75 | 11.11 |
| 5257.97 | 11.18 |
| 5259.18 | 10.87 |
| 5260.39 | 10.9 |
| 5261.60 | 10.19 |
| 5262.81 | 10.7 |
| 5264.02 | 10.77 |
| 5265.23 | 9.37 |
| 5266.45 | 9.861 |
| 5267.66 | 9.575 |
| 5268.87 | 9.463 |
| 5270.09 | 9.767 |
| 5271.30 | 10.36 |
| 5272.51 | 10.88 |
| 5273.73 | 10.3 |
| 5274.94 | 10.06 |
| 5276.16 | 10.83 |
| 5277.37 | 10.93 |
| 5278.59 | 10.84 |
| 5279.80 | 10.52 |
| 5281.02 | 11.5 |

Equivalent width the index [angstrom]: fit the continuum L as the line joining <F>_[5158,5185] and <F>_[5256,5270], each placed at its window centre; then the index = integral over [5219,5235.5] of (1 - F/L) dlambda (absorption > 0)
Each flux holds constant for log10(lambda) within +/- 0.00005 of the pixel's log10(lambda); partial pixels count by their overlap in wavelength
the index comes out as -1.6 angstrom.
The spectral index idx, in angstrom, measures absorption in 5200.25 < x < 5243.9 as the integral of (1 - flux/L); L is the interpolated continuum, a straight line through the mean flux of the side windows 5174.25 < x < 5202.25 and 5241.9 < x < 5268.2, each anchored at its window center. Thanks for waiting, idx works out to -2.0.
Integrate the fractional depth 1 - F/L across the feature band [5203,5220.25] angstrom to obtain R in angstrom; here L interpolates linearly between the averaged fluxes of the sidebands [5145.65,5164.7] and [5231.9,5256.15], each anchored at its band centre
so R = 0.2 angstrom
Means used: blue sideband 10.3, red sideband 11.2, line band 10.8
